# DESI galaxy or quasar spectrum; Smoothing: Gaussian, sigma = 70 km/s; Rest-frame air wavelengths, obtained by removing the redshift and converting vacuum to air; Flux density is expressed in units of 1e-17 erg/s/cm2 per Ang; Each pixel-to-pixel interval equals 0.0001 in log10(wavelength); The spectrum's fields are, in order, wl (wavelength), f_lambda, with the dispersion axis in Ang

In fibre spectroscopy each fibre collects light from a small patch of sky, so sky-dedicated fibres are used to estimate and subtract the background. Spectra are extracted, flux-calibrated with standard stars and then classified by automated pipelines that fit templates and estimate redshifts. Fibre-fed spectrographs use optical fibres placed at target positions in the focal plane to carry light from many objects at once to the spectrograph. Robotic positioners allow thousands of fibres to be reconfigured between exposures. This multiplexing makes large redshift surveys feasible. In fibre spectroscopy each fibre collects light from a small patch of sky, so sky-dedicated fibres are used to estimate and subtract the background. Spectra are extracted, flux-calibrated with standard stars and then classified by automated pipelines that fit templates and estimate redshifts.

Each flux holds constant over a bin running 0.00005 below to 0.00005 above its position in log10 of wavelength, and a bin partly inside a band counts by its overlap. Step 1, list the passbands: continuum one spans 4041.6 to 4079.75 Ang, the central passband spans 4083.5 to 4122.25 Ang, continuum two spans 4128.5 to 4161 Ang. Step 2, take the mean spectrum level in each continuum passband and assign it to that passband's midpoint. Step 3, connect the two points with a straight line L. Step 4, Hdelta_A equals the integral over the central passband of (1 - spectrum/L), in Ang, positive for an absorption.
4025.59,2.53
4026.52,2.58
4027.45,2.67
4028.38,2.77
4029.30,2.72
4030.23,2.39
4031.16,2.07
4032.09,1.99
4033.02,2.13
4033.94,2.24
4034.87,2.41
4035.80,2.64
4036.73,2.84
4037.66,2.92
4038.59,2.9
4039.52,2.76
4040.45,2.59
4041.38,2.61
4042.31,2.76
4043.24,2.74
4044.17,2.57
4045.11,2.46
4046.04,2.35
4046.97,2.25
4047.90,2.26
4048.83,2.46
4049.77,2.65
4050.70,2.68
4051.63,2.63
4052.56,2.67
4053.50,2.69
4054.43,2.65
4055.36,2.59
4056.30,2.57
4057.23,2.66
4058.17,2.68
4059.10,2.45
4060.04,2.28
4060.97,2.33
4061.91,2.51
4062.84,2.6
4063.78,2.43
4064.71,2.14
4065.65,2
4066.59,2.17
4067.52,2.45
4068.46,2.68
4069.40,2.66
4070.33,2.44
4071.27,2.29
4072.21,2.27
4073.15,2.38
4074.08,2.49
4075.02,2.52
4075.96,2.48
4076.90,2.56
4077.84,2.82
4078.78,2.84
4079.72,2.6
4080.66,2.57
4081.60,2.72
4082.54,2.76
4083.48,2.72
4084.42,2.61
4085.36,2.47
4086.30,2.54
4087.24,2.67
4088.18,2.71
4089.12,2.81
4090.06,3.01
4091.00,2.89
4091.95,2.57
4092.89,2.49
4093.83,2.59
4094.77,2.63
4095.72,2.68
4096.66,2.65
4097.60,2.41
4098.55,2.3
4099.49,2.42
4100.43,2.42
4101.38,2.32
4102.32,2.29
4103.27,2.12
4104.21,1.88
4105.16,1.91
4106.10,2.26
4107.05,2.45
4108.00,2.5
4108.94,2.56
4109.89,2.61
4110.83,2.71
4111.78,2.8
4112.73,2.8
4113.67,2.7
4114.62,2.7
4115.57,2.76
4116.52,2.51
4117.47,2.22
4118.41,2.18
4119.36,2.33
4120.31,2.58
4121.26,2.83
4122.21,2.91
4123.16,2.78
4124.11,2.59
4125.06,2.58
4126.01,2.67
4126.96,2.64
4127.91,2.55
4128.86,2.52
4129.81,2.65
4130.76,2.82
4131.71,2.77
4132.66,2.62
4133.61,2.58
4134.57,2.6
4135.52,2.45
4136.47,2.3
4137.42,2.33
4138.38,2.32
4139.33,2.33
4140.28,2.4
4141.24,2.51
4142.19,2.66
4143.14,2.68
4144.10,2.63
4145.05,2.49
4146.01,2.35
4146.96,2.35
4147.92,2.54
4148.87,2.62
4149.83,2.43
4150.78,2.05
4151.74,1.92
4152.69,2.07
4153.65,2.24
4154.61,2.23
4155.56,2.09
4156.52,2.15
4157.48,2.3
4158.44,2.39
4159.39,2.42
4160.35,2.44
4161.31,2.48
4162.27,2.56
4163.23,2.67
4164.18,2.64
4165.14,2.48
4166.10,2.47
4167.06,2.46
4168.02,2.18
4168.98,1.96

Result -1.07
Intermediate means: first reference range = 2.5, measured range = 2.53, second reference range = 2.42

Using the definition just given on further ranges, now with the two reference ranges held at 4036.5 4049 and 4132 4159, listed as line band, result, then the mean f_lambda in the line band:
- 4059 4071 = 0.8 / 2.39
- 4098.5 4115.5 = 0.2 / 2.44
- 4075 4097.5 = -1.4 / 2.66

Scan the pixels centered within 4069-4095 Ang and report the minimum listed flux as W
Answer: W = 2.27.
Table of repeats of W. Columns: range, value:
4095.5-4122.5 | 1.88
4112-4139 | 2.18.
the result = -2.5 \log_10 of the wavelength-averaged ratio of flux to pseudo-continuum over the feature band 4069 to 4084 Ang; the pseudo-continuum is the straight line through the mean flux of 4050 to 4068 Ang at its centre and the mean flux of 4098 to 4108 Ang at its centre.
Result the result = -0.079 mag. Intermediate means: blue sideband 2.49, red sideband 2.25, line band 2.57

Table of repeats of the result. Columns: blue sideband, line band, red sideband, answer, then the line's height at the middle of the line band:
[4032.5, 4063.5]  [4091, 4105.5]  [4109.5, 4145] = 0.08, 2.57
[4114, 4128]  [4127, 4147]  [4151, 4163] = -0.03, 2.45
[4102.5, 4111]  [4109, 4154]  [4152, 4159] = -0.12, 2.26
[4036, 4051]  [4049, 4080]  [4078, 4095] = 0.06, 2.65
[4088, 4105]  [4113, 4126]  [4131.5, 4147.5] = -0.04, 2.49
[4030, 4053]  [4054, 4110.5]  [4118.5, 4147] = 0.02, 2.54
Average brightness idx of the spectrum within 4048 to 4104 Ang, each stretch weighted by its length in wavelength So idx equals 2.53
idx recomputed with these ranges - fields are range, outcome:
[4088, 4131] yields 2.55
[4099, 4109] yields 2.27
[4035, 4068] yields 2.54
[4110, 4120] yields 2.57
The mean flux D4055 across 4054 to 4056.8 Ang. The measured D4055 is 2.61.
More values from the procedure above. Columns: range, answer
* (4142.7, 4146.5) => 2.53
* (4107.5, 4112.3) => 2.64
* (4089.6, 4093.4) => 2.74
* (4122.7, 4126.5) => 2.65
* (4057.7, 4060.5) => 2.47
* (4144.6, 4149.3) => 2.47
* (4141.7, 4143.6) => 2.68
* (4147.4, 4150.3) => 2.52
